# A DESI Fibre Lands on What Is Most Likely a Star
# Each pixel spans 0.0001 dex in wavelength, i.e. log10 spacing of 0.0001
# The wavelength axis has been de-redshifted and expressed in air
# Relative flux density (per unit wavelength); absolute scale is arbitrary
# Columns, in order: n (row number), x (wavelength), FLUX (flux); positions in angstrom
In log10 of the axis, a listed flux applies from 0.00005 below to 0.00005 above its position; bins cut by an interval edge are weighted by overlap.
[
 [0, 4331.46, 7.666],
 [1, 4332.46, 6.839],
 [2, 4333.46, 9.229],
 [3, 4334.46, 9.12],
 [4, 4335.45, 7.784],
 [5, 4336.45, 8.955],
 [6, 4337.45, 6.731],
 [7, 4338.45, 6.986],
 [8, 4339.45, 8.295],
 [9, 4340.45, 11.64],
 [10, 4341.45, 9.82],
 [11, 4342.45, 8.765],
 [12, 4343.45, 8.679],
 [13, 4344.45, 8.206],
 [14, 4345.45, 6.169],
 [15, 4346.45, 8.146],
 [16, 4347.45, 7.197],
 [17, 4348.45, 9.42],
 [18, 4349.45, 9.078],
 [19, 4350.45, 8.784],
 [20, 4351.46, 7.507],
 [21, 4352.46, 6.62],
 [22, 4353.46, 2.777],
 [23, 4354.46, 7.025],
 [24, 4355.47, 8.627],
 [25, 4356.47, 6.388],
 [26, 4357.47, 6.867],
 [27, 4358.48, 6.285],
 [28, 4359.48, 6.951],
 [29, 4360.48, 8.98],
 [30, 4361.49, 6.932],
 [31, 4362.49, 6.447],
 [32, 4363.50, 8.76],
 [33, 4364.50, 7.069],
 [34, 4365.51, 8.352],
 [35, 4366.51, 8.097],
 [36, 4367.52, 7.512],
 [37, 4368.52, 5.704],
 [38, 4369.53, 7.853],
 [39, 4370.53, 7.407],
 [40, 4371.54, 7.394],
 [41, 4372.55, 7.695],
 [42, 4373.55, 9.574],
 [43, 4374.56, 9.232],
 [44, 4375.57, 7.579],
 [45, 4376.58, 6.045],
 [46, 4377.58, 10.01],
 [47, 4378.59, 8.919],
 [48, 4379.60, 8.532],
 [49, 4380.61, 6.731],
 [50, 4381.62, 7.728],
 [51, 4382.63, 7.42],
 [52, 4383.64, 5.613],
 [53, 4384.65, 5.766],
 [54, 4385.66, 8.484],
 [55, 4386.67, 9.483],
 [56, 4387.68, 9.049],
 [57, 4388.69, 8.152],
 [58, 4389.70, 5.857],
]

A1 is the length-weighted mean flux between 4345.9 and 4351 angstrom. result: 8.49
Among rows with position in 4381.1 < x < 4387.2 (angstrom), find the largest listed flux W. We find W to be 9.483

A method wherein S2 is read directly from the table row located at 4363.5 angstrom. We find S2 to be 8.76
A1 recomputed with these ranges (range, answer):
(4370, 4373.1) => 7.55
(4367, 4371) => 7.13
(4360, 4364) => 7.76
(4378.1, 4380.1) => 8.72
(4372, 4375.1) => 8.79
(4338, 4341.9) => 9.2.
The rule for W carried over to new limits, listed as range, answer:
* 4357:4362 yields 8.98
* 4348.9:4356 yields 9.078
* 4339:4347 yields 11.64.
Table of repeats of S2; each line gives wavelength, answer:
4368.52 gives 5.704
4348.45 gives 9.42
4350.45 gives 8.784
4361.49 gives 6.932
